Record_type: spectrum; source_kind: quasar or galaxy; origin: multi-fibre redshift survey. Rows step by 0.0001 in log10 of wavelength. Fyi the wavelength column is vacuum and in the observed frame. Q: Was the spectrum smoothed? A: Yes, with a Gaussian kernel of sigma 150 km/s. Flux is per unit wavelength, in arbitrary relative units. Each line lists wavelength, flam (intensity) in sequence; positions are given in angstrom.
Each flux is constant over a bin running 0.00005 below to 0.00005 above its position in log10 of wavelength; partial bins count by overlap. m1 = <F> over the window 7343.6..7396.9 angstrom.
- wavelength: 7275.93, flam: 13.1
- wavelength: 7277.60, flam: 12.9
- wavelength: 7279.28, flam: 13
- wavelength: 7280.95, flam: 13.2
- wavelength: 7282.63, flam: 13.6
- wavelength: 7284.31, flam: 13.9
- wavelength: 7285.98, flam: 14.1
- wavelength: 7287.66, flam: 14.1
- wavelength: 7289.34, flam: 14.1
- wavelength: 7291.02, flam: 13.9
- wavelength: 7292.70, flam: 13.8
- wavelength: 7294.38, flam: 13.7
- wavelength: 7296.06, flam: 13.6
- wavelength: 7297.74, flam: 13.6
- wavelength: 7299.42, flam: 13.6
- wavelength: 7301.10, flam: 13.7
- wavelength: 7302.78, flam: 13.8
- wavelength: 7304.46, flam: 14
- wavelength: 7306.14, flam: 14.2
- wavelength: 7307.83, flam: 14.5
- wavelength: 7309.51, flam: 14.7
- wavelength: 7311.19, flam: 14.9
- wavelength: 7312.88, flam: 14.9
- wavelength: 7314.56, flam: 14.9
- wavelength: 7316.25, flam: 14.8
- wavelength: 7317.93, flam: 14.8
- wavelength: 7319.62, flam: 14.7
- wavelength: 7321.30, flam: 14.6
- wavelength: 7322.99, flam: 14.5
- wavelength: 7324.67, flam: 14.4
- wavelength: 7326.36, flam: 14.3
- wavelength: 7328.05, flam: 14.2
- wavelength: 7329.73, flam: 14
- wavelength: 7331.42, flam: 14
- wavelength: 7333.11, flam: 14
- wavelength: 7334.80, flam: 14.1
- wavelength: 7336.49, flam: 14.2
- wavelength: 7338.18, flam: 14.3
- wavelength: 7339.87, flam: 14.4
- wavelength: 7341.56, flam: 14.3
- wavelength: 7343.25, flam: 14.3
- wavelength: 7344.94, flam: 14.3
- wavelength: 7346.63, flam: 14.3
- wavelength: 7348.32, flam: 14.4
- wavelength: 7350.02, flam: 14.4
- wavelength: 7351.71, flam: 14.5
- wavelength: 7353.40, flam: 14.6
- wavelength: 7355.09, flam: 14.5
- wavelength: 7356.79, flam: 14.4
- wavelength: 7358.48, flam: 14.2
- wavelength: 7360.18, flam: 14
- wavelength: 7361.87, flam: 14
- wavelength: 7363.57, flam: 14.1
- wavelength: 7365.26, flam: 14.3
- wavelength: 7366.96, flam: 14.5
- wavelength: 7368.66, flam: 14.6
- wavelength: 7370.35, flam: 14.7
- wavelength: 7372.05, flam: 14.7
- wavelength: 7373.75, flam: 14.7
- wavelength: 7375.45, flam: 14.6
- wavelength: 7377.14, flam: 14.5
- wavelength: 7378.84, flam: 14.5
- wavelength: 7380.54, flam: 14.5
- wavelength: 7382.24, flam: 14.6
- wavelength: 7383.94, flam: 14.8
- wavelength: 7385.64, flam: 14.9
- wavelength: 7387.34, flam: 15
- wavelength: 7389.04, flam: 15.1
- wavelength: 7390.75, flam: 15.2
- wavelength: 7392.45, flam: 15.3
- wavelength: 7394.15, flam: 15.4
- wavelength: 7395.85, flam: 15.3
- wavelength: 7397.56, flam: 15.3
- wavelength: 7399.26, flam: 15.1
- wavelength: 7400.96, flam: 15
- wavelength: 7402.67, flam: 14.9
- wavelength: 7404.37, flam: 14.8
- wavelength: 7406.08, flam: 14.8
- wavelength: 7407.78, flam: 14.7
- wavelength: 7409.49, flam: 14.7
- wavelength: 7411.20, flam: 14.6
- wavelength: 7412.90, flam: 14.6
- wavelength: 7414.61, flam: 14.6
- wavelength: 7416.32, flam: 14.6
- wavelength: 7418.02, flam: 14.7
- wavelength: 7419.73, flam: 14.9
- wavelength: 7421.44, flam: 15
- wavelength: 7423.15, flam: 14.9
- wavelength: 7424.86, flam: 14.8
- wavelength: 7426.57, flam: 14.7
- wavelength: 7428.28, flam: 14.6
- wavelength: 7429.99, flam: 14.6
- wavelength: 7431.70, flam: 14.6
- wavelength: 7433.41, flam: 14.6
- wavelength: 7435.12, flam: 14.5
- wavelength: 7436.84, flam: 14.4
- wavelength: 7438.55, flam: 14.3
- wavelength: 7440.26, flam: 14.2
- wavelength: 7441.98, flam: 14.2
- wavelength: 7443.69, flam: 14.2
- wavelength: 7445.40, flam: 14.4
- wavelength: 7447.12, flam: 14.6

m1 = 14.6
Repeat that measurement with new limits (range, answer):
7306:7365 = 14.4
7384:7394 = 15.1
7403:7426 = 14.8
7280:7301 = 13.8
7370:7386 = 14.6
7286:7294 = 14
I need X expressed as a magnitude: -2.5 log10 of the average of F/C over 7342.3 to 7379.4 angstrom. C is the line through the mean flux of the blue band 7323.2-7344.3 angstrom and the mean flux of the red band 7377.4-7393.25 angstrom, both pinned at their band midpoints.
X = 0.01 mag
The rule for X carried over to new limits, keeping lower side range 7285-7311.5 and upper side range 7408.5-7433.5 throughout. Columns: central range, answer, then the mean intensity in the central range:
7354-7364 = 0.01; 14.2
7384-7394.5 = -0.04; 15.1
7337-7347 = 0.00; 14.3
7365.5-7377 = -0.01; 14.6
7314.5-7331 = -0.03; 14.5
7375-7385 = -0.01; 14.6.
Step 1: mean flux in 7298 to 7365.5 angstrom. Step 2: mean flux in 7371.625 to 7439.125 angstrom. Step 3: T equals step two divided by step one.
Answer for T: 1.0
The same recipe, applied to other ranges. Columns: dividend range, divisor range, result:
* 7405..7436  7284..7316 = 1.04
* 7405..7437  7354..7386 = 1.01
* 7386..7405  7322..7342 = 1.06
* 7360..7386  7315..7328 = 1.00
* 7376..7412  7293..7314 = 1.06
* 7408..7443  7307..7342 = 1.01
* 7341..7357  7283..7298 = 1.04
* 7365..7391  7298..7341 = 1.03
